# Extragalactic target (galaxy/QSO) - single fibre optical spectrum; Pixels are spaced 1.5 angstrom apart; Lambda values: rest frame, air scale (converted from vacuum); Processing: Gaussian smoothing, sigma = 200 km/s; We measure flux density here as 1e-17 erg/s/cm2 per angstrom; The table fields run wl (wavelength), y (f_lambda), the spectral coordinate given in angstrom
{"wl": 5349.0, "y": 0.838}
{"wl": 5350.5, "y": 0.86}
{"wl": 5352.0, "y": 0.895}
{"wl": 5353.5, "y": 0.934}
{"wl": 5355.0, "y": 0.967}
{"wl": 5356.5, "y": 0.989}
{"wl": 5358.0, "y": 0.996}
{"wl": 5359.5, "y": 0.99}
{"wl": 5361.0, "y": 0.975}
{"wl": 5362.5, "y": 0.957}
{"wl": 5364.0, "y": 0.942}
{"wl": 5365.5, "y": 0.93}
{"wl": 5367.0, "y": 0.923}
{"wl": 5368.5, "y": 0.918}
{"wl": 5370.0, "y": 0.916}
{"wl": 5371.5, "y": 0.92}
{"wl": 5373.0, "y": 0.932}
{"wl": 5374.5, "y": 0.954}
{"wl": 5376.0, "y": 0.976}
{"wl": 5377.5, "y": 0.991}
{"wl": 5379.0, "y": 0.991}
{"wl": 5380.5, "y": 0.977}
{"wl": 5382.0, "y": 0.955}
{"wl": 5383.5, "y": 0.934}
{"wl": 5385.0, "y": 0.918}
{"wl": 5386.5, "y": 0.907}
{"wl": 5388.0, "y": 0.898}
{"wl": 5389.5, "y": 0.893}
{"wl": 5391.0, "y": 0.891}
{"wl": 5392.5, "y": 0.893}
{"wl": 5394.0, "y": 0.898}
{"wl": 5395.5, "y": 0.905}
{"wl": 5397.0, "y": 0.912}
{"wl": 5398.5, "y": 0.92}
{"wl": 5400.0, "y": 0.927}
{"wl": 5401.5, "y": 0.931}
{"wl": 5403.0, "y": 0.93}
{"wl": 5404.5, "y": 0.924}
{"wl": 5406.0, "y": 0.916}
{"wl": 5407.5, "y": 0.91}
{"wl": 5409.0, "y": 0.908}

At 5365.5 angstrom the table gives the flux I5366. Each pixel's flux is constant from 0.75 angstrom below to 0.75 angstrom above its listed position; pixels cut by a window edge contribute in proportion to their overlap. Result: 0.93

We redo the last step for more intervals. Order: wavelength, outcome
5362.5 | 0.957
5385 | 0.918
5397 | 0.912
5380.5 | 0.977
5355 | 0.967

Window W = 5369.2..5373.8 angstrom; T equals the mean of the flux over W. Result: 0.923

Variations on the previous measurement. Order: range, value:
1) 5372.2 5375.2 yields 0.942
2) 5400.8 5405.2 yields 0.928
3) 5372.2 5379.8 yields 0.969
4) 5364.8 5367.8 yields 0.926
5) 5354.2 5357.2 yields 0.977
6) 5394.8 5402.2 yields 0.919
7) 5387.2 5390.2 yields 0.896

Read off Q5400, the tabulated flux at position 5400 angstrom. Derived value 0.927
